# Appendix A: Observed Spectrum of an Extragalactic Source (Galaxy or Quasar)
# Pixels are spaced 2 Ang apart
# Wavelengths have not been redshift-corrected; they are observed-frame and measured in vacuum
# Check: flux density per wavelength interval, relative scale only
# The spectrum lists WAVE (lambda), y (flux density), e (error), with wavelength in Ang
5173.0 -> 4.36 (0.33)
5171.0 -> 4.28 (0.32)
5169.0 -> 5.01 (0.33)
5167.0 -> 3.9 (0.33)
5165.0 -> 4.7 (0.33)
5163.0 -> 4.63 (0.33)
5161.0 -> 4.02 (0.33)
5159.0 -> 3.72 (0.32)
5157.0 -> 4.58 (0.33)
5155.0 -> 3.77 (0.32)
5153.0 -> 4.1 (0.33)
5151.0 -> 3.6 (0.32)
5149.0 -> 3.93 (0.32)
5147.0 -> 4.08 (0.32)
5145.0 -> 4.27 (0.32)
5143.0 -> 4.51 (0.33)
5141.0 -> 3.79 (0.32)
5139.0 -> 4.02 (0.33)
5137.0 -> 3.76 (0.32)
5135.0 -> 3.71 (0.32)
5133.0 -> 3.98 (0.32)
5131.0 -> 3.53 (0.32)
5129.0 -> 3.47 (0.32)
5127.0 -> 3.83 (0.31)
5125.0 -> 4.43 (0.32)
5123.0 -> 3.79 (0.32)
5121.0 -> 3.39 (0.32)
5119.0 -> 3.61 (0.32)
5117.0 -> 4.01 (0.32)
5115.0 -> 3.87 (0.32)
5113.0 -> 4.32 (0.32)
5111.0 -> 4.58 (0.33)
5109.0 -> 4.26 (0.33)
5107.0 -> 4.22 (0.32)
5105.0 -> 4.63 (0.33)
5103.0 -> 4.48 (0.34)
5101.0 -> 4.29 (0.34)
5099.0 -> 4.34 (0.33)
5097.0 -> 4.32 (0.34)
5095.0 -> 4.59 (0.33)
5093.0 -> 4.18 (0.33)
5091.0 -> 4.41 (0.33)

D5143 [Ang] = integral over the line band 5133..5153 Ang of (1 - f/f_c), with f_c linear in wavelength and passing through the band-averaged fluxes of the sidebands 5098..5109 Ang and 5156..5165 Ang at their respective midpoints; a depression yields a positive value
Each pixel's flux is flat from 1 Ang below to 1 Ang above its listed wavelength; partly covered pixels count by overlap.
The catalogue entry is 1.6 Ang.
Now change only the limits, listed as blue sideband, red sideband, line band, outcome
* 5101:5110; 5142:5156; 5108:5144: 2.4 Ang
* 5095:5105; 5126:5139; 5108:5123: 0.4 Ang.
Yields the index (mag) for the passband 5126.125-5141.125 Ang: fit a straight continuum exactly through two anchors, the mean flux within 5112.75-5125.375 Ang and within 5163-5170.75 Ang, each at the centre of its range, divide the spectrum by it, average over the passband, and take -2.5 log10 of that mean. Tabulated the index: 0.09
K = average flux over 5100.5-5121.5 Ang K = 4.17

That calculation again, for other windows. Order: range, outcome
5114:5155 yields 3.88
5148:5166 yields 4.12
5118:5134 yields 3.75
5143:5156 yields 4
